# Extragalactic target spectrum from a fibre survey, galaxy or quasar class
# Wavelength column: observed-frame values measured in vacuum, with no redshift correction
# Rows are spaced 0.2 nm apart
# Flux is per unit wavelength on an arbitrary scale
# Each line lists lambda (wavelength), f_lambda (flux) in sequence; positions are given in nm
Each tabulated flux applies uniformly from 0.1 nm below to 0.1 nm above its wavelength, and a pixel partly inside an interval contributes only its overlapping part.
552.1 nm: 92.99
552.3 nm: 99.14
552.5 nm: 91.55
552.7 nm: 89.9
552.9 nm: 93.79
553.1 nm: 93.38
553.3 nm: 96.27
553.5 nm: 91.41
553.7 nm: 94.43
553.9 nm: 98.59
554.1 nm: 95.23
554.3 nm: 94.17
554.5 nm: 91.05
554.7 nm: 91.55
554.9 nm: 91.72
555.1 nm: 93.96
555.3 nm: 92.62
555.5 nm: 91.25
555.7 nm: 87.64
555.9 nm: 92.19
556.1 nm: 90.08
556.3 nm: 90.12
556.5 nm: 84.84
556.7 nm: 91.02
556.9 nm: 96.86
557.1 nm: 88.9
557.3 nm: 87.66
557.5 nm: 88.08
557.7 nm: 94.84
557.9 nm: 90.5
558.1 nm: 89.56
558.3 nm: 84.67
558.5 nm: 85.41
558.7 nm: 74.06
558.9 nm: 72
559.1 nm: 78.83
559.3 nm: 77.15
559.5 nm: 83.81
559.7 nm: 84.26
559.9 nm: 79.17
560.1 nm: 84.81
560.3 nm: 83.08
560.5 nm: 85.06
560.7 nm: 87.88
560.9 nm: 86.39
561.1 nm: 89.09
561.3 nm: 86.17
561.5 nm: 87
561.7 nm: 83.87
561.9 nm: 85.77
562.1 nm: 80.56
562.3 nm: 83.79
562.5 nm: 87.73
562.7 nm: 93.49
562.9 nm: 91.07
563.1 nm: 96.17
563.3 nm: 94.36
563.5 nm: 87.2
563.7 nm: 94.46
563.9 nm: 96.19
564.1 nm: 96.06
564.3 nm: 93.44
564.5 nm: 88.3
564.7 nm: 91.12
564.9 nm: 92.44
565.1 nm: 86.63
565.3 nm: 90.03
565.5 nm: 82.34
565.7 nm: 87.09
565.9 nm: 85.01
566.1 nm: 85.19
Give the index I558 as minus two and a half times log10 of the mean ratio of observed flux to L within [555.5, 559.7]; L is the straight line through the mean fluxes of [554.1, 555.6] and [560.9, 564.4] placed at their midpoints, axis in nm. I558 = 0.06 mag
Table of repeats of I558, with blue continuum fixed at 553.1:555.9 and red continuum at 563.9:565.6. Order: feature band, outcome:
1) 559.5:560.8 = 0.09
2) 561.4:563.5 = 0.03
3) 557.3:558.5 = 0.04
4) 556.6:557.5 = 0.02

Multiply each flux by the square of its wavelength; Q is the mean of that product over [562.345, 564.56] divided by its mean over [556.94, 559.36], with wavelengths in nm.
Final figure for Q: 1.11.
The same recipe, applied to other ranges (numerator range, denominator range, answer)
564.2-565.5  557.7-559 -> 1.10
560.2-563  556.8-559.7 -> 1.03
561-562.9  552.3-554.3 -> 0.95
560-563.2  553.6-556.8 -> 0.97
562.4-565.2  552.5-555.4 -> 1.02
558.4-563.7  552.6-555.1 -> 0.93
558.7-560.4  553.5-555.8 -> 0.88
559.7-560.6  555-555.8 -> 0.93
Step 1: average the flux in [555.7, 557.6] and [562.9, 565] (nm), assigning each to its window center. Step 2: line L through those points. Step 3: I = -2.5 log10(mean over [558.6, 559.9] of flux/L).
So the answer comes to 0.161 mag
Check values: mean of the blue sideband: 89.8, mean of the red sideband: 92.9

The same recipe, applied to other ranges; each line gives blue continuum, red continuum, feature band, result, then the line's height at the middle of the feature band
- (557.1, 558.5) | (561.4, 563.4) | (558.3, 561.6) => 0.07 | 88.7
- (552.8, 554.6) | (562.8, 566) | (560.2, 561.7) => 0.07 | 91.9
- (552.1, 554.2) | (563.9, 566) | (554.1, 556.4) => 0.02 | 93.5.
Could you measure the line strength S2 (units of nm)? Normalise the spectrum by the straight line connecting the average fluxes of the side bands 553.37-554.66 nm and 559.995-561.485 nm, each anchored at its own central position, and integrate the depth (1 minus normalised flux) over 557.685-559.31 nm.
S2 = 0.11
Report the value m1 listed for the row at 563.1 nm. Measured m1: 96.17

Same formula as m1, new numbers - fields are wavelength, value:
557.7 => 94.84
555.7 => 87.64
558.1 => 89.56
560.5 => 85.06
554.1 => 95.23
